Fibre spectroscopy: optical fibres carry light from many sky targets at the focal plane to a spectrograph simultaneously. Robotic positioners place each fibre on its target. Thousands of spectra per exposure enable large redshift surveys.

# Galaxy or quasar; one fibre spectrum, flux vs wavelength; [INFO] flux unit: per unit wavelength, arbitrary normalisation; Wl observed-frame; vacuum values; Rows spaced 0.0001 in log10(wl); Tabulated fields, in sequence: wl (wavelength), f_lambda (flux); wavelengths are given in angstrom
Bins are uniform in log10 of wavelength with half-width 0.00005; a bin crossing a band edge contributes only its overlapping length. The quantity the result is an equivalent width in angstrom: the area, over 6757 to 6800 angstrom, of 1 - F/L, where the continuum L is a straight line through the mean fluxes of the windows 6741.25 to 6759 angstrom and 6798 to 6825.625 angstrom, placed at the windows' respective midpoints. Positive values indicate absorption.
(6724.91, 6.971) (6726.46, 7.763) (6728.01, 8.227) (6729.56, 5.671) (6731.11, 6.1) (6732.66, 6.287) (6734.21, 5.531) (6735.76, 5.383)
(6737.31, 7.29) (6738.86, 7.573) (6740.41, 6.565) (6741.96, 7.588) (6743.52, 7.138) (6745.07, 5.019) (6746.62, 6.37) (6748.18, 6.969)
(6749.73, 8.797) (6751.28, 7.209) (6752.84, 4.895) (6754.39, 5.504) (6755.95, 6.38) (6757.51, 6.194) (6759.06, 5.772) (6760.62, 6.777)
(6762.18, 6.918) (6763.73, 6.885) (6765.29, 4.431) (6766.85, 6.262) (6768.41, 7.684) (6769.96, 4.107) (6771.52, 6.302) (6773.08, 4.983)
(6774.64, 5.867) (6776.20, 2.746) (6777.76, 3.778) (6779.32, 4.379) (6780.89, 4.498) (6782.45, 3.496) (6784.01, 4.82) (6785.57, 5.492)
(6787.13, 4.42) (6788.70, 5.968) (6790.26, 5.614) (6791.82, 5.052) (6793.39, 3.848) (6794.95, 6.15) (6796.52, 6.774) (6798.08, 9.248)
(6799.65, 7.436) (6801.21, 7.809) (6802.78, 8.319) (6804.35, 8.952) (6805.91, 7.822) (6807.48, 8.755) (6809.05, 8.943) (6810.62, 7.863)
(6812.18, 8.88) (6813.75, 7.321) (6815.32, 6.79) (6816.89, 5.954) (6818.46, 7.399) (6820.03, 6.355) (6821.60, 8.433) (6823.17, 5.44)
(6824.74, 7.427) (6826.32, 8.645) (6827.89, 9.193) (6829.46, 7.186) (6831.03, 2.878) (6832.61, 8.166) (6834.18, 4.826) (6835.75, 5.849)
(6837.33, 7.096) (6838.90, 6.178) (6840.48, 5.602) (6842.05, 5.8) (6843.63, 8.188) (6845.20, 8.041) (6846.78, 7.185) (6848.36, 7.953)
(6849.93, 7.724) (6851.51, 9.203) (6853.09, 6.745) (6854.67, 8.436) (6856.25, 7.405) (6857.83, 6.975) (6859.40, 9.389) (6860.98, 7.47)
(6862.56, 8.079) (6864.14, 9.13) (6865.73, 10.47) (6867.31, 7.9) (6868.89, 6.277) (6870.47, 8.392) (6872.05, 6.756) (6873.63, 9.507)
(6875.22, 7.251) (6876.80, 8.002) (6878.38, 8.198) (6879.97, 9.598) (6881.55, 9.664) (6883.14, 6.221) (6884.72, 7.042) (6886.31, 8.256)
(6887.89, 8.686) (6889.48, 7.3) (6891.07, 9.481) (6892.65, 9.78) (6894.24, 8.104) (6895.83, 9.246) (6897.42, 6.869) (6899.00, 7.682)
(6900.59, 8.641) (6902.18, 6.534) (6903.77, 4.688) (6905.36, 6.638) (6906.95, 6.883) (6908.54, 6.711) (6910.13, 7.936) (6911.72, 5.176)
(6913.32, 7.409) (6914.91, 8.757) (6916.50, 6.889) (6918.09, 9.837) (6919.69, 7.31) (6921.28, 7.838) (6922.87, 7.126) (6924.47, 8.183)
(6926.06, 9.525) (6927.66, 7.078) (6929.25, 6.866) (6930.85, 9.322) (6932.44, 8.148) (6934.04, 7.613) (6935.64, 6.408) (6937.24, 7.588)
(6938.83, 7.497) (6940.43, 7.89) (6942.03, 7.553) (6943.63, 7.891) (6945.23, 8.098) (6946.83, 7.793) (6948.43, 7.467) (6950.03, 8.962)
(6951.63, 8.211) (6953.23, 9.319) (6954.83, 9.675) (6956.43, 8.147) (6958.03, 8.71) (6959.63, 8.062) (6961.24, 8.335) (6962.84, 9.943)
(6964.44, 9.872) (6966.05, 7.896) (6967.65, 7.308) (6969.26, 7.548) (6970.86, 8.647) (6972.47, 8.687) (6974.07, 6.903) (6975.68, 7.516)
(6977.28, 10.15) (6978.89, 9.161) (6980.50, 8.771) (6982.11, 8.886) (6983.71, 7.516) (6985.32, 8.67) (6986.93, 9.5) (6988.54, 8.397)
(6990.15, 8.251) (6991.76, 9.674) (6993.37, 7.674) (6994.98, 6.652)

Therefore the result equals 9.2 angstrom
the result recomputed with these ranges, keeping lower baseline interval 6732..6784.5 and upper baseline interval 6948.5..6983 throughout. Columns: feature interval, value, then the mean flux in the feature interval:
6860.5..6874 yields -1.6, 8.2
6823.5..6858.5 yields -0.7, 7.1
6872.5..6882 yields -1.5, 8.6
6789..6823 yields -3.9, 7.27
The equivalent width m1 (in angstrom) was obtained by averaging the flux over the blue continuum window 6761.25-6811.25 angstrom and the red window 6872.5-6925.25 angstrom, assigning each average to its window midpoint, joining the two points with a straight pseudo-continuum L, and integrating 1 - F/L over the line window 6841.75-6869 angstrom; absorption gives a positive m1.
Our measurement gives -3.2 angstrom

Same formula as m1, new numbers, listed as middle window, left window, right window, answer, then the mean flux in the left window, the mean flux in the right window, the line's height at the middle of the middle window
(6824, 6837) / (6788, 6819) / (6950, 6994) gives 1.2 angstrom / 7.25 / 8.58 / 7.46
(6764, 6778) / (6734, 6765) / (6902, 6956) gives 3.0 angstrom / 6.52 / 7.69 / 6.66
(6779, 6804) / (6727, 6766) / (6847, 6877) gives 4.2 angstrom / 6.47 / 8.04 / 7.08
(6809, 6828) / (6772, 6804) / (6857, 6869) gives -2.2 angstrom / 5.59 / 8.32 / 6.7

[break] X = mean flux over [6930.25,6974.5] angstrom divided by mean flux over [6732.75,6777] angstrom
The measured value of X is 1.33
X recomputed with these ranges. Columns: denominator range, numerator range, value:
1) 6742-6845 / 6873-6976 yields 1.24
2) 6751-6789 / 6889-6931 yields 1.42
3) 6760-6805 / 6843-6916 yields 1.35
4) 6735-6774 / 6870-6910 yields 1.23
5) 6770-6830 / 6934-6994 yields 1.28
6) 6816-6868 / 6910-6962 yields 1.08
